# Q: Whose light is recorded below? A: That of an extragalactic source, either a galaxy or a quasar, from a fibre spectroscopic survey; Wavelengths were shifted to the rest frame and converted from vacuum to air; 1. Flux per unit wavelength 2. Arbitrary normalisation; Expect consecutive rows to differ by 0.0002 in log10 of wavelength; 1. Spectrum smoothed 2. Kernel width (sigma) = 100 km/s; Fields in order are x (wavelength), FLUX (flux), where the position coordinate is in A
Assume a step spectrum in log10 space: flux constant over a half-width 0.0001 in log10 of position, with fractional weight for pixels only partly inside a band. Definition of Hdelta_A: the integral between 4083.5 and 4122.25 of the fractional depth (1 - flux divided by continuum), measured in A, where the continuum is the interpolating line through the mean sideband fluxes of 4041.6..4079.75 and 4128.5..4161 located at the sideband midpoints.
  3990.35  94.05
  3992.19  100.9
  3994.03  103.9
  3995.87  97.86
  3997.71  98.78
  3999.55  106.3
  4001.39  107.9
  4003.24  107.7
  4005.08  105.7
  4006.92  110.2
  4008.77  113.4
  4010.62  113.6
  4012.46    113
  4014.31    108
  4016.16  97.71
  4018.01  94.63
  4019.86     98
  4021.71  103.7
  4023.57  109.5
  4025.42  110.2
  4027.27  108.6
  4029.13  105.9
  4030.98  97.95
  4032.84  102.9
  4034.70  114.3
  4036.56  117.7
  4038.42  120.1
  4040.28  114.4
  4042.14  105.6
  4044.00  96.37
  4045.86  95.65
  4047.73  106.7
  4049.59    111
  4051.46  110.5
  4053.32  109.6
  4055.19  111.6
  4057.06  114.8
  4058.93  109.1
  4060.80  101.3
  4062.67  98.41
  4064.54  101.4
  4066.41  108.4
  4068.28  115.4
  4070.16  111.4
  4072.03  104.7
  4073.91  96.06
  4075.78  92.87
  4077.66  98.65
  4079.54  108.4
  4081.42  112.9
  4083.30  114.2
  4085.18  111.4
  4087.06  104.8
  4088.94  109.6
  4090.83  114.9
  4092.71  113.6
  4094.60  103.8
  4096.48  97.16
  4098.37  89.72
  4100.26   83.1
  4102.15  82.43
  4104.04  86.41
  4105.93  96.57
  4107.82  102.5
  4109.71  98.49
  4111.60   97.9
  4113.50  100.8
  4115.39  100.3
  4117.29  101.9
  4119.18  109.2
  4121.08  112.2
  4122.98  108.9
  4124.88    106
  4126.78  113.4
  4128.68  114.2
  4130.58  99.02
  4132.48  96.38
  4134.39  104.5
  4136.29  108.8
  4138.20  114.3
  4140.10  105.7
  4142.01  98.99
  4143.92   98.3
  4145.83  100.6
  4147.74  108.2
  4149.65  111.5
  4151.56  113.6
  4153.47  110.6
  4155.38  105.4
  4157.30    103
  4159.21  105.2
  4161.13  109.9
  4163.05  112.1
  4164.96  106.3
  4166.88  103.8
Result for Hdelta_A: 1.6 A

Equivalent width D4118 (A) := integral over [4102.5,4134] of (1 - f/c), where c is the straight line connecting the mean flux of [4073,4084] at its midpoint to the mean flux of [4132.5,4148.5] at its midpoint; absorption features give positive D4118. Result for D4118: 0.5 A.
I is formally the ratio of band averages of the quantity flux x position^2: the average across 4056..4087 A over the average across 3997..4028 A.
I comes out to 1.03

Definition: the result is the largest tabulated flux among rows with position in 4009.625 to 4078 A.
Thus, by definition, 120.1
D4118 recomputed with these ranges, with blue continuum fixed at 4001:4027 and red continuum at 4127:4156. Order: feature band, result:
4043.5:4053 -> 0.2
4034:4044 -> -0.6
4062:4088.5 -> 0.2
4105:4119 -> 0.8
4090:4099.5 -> 0.3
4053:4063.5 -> -0.1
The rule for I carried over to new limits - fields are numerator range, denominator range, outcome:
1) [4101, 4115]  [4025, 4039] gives 0.90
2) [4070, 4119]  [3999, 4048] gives 0.98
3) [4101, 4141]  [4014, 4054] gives 1.01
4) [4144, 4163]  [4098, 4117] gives 1.16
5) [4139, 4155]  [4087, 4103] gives 1.09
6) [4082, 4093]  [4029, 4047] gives 1.07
